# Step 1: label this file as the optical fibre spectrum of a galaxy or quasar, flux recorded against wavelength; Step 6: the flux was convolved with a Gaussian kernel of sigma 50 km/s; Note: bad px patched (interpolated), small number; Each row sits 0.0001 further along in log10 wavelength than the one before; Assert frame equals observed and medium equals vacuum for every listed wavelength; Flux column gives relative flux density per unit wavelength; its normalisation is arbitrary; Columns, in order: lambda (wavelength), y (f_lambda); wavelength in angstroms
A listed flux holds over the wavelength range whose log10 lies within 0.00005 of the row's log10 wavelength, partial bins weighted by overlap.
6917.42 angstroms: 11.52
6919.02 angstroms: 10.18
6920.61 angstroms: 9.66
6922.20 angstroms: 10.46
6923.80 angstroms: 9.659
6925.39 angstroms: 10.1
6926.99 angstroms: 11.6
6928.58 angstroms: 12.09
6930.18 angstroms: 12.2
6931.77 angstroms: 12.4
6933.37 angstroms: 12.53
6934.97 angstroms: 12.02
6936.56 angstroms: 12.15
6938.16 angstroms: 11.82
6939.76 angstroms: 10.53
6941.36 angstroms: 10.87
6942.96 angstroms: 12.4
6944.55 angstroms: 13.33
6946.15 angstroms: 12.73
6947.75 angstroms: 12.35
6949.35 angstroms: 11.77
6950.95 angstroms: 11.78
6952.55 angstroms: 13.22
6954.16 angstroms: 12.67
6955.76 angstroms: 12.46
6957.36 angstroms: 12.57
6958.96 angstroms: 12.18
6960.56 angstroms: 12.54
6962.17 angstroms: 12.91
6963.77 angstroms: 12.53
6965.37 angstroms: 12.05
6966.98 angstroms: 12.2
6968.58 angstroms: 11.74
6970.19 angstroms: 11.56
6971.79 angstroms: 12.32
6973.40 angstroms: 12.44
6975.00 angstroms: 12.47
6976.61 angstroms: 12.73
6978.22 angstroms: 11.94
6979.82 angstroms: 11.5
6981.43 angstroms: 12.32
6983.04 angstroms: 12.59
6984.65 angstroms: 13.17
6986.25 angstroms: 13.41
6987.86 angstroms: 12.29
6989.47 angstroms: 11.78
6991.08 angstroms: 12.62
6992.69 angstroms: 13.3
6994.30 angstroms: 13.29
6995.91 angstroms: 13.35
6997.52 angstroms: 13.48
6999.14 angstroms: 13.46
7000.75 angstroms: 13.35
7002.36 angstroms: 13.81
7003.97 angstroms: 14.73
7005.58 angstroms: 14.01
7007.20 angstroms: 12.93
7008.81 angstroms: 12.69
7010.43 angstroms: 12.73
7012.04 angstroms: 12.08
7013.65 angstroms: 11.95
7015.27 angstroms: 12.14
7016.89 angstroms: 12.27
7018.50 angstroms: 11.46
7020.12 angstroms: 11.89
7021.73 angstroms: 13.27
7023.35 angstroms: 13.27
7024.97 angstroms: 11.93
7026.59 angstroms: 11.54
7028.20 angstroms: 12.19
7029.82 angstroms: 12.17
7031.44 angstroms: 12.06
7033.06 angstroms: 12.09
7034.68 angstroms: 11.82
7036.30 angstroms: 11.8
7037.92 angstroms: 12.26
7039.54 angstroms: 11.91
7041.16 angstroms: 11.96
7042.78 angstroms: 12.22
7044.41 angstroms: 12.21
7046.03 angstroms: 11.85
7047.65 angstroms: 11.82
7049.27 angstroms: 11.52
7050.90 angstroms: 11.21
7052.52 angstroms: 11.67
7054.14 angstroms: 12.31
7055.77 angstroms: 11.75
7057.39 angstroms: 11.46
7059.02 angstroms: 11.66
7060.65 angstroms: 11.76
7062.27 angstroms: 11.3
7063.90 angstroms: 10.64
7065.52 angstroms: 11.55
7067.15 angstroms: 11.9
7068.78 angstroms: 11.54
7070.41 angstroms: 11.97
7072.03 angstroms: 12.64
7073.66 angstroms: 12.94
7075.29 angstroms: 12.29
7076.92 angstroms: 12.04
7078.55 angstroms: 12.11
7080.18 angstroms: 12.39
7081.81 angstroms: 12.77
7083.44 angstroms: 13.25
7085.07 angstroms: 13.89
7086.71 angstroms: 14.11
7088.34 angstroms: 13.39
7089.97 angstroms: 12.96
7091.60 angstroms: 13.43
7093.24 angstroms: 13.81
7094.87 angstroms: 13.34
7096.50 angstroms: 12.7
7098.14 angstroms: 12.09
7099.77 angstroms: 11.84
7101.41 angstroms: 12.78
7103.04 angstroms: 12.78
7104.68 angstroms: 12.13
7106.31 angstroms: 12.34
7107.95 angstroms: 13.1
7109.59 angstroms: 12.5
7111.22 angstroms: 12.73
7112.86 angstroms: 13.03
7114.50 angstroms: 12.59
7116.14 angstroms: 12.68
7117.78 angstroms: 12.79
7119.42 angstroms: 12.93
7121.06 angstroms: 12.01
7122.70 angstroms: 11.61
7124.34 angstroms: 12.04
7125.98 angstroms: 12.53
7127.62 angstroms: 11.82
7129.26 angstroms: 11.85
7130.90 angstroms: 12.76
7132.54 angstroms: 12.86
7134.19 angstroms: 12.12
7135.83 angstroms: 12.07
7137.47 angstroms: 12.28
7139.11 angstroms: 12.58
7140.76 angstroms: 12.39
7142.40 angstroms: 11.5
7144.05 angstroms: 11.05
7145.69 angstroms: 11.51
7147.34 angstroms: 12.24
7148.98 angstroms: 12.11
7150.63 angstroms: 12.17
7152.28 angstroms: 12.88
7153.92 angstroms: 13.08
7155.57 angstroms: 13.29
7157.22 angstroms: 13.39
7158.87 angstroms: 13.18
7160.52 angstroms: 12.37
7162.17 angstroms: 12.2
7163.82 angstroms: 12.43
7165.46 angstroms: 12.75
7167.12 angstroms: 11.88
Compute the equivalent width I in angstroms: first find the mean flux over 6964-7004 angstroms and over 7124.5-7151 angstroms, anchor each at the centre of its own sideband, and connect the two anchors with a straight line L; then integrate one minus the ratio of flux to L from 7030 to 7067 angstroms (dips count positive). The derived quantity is 1.98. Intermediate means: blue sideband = 12.7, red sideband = 12.1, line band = 11.8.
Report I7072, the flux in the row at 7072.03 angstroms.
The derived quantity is 12.64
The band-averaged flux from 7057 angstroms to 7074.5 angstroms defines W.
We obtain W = 11.8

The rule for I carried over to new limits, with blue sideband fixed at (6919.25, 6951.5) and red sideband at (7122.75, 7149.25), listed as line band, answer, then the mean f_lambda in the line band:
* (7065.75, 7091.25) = -1.5 angstroms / 12.7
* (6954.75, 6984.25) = -1.5 angstroms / 12.3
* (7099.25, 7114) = -0.7 angstroms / 12.6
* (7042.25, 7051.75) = 0.1 angstroms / 11.8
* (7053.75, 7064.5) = 0.3 angstroms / 11.5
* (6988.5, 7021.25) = -3.0 angstroms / 12.9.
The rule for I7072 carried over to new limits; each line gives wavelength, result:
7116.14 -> 12.68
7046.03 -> 11.85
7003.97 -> 14.73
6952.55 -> 13.22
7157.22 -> 13.39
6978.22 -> 11.94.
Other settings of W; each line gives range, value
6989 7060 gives 12.4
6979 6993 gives 12.5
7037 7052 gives 11.9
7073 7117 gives 12.8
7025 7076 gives 11.9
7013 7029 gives 12.2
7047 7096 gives 12.3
